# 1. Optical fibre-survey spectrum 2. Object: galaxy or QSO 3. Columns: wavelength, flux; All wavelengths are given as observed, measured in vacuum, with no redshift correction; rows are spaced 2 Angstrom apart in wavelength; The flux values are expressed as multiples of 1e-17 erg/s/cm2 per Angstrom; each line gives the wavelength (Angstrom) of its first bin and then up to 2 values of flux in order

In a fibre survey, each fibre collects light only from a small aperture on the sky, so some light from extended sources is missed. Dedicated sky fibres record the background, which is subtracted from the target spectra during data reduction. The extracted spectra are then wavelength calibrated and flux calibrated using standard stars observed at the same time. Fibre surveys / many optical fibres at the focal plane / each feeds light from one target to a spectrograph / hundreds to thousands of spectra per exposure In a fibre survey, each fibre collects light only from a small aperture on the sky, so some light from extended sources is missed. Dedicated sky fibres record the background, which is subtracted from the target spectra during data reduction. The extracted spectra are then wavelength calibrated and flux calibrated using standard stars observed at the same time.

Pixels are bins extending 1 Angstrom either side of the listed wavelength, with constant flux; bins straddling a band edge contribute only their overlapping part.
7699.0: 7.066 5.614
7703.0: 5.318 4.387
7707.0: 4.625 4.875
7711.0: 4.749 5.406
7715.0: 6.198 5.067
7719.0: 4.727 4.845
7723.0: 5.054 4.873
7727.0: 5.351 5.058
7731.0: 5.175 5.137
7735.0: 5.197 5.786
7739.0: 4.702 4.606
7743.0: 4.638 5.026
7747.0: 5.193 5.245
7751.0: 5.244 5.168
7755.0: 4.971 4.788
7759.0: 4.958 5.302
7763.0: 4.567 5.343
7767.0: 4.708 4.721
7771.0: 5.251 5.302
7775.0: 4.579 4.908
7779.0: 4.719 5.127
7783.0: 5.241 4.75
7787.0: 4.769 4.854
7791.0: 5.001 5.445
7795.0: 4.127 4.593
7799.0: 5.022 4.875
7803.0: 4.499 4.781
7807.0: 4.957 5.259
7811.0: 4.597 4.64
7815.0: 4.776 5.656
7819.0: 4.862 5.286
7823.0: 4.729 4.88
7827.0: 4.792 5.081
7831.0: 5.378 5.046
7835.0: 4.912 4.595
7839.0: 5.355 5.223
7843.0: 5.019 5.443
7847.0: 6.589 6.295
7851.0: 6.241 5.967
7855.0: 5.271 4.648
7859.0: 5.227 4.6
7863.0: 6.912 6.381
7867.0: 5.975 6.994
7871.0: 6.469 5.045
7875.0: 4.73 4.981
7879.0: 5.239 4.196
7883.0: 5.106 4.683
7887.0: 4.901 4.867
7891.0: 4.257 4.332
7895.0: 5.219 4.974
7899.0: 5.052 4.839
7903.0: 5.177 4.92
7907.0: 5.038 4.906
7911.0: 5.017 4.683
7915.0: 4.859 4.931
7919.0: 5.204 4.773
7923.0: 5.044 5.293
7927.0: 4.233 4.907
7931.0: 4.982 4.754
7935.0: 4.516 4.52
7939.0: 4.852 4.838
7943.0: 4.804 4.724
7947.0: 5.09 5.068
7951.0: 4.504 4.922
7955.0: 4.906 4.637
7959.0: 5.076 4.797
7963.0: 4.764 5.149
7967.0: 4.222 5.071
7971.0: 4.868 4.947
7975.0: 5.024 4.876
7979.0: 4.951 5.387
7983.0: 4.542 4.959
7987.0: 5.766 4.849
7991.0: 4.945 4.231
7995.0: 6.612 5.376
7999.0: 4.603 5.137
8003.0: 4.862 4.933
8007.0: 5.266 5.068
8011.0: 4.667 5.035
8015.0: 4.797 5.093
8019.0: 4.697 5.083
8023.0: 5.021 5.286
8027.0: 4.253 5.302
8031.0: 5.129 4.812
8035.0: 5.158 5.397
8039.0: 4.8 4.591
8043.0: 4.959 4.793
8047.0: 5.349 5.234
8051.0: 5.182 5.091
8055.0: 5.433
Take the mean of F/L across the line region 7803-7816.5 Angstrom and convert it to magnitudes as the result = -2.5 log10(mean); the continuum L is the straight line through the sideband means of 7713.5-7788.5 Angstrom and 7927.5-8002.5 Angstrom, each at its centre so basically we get 0.04 mag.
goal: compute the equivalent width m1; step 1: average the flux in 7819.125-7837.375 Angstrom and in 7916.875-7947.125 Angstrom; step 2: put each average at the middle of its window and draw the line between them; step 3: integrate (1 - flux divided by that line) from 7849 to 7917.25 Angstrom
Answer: -4.37 Angstrom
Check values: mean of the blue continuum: 4.97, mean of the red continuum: 4.83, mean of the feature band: 5.21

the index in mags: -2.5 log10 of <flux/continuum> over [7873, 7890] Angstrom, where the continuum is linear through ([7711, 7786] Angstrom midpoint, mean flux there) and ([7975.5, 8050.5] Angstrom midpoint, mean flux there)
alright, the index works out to 0.04 mag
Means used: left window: 5.05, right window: 5.02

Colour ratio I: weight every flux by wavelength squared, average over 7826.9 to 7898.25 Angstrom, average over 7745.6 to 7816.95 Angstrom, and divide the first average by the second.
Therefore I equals 1.10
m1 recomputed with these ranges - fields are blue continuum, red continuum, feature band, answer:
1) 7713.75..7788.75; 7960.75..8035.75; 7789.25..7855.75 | -1.4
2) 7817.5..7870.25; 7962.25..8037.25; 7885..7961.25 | 5.4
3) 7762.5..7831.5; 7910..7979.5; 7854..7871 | -3.2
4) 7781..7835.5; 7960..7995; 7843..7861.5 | -2.4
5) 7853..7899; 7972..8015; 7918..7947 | 1.8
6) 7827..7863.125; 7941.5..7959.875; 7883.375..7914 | 1.5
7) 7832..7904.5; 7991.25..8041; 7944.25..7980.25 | 1.7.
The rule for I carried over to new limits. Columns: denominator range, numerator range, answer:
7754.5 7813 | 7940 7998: 1.06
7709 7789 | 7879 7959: 1.00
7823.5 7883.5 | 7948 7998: 0.95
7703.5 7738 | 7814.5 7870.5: 1.10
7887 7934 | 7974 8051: 1.06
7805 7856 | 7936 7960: 0.95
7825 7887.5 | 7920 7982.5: 0.92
